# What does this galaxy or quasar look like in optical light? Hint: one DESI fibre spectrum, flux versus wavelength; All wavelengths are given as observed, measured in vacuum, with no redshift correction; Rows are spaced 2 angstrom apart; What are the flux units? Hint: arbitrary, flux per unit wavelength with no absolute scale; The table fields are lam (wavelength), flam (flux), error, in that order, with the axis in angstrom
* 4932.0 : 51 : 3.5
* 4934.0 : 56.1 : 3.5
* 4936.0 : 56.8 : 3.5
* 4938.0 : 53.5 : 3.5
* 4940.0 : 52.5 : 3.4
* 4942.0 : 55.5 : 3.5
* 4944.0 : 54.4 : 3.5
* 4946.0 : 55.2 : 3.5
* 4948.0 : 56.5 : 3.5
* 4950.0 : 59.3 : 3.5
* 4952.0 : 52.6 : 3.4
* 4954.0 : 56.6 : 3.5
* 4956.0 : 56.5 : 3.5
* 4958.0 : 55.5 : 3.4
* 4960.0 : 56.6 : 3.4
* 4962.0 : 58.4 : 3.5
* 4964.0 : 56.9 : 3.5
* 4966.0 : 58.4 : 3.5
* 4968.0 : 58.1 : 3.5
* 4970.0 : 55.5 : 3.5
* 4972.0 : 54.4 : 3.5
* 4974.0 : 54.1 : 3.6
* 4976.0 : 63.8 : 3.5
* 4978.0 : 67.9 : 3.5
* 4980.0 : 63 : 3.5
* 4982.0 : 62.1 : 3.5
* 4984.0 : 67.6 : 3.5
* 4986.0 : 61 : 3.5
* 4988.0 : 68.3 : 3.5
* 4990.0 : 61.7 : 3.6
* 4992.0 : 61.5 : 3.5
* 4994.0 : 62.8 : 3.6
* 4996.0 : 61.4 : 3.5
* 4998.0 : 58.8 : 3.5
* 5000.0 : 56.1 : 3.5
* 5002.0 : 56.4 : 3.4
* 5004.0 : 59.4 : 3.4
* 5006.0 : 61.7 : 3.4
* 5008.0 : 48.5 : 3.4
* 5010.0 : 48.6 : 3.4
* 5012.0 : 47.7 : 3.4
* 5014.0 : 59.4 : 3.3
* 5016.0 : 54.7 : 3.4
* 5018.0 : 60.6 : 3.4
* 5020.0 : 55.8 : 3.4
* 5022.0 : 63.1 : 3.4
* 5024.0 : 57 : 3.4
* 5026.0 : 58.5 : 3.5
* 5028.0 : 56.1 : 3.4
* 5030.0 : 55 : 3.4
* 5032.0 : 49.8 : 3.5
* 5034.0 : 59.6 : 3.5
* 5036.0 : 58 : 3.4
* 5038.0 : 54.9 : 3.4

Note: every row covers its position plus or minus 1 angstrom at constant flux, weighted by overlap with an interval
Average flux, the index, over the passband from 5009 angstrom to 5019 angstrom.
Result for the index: 54.2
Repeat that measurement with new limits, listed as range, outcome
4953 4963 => 56.7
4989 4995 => 62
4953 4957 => 56.5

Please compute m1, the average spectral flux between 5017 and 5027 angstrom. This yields 59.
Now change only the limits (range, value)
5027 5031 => 55.5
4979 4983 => 62.5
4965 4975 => 56.1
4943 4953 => 55.6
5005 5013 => 51.6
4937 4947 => 54.2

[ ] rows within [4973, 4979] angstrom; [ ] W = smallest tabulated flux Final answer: 54.1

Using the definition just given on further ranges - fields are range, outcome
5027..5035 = 49.8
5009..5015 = 47.7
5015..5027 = 54.7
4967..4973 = 54.4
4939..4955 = 52.5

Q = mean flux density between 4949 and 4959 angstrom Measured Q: 56.1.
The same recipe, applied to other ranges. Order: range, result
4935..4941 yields 54.3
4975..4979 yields 65.8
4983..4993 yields 64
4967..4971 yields 56.8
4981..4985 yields 64.8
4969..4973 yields 55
